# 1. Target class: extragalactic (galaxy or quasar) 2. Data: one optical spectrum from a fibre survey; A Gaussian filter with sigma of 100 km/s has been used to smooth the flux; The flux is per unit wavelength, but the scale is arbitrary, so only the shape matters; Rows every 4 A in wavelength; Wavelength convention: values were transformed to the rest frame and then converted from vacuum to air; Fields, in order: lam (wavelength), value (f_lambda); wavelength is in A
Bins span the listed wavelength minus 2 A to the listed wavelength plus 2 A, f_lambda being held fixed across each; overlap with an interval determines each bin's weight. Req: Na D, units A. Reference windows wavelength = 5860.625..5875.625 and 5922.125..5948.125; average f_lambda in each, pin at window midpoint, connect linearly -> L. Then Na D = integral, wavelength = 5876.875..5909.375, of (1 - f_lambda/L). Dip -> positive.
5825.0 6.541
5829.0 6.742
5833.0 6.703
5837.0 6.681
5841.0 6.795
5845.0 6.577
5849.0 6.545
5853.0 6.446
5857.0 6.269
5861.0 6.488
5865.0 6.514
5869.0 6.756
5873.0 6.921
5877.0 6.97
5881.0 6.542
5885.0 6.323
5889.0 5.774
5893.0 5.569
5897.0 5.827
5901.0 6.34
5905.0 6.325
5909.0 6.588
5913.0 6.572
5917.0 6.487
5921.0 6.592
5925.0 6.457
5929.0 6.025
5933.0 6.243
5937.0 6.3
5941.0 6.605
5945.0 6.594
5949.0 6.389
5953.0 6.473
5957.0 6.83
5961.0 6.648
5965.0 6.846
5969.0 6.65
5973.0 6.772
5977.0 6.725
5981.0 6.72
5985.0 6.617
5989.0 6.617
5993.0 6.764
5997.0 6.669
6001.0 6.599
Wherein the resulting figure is 1.92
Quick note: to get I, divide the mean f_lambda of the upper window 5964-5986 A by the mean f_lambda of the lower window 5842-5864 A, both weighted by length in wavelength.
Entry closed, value 1.04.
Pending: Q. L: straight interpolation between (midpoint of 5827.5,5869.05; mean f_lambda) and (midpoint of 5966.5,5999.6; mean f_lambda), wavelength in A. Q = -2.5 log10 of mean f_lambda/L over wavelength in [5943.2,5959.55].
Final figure 0.015 mag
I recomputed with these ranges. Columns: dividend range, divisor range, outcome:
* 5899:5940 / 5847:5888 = 0.98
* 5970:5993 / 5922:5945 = 1.05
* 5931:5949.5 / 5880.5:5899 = 1.08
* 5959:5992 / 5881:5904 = 1.11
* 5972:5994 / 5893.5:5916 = 1.07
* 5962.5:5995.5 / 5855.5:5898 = 1.05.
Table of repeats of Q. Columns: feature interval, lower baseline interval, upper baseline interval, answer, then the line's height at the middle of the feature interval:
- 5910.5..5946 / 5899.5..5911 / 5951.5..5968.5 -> 0.018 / 6.54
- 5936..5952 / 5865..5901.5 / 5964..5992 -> 0.015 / 6.58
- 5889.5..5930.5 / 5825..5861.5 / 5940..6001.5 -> 0.061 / 6.62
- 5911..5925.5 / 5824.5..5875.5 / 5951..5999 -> 0.021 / 6.66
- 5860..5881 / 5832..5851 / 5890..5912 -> -0.053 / 6.4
